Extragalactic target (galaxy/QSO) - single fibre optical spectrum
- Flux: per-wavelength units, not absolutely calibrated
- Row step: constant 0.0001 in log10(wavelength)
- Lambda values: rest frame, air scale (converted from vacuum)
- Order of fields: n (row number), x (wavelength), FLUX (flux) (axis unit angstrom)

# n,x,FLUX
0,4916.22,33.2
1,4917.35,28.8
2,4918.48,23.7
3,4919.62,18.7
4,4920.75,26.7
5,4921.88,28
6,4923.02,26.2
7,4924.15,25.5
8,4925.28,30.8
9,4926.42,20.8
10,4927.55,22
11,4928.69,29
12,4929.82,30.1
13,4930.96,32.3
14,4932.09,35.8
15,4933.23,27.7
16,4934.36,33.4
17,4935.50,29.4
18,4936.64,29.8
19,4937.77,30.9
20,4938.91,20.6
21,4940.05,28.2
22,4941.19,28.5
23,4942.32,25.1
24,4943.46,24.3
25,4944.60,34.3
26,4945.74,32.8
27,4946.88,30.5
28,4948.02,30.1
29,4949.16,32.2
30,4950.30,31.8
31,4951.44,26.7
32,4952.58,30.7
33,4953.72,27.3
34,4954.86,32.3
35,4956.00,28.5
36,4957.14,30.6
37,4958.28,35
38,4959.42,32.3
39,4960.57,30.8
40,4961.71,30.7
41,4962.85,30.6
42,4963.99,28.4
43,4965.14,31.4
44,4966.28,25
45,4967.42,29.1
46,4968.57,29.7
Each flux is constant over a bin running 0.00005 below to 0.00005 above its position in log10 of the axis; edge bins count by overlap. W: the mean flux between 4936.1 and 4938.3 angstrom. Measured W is 30.4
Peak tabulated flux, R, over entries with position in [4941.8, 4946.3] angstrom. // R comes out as 34.3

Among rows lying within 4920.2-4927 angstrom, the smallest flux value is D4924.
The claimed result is 20.8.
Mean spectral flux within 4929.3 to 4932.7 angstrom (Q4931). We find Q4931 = 32.7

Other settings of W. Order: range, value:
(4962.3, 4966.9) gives 28.9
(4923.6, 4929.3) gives 25.7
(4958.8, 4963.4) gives 31.1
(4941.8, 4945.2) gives 27.9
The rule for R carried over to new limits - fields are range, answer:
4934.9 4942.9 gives 30.9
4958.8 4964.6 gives 32.3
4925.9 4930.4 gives 30.1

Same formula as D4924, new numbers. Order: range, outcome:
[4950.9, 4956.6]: 26.7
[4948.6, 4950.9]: 31.8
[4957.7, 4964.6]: 28.4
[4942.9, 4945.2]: 24.3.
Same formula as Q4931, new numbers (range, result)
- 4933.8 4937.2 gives 30.8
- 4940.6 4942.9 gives 26.8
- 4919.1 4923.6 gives 25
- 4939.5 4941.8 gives 28.3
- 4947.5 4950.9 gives 31.3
